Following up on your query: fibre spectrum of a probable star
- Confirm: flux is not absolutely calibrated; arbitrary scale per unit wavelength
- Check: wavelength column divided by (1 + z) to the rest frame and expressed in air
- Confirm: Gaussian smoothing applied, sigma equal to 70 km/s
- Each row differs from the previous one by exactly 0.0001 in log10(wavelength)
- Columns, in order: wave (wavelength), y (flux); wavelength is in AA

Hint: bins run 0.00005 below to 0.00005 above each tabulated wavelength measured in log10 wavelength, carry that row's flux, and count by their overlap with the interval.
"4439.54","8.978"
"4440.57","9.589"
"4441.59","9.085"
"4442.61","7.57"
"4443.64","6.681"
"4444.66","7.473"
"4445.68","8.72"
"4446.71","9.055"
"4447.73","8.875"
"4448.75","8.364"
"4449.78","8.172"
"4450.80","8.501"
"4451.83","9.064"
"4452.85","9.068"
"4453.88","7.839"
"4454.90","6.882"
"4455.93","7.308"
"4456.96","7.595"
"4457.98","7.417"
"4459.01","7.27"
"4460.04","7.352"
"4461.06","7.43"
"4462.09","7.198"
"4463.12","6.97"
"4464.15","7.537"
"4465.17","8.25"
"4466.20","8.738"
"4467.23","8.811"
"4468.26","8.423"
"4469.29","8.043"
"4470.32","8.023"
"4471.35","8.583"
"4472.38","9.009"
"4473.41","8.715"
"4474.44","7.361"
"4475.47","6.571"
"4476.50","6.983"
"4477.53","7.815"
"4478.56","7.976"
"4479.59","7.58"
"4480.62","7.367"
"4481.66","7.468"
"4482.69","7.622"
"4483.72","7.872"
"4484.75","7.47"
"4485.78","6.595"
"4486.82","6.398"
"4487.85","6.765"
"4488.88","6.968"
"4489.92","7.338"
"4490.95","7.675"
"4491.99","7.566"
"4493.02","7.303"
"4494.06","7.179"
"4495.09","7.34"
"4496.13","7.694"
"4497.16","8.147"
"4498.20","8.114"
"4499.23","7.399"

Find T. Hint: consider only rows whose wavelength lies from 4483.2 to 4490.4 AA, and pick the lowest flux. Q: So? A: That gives 6.398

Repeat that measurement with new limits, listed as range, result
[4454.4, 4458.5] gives 6.882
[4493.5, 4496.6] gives 7.179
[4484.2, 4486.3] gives 6.595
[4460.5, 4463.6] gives 6.97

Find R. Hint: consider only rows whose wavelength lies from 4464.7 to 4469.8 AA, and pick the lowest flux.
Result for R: 8.043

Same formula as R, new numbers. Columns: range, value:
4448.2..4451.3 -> 8.172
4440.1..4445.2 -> 6.681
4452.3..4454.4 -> 7.839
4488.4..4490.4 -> 6.968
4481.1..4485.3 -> 7.468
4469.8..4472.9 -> 8.023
